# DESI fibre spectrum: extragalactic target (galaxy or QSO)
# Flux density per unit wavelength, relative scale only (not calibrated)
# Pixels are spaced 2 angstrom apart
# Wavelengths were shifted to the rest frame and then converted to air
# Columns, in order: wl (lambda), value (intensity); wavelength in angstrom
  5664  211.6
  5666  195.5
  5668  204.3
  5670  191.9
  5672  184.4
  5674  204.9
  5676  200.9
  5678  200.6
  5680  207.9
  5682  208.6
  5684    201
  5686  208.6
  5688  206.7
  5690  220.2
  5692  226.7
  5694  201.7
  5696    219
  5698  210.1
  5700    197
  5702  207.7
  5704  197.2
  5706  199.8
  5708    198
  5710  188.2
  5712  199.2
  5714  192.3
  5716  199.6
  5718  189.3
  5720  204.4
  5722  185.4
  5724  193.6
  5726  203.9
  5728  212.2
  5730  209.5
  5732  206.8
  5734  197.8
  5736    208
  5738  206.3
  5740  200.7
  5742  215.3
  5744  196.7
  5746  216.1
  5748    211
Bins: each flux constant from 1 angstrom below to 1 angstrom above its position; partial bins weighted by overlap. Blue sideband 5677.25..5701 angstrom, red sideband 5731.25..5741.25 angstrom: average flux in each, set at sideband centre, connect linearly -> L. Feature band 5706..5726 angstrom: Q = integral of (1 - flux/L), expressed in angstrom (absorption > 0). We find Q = 1.1 angstrom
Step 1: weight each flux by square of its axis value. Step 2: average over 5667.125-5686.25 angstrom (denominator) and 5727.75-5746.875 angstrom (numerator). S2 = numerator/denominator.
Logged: 1.1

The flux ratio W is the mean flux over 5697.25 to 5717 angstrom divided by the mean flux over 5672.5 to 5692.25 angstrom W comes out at 1.0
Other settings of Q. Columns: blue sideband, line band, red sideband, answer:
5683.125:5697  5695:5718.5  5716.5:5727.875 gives 0.5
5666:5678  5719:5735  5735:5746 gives 0.2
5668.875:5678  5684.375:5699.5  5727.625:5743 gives -1.0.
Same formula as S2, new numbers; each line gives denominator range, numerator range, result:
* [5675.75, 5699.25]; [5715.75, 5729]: 0.96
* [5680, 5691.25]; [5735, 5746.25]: 1.01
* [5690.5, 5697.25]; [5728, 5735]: 0.97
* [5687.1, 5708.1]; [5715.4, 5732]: 0.97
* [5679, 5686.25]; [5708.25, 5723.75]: 0.95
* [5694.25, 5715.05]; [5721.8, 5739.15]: 1.02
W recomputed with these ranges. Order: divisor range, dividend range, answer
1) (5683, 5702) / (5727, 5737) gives 0.99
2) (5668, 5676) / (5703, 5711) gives 1.00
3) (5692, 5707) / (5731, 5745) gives 0.99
